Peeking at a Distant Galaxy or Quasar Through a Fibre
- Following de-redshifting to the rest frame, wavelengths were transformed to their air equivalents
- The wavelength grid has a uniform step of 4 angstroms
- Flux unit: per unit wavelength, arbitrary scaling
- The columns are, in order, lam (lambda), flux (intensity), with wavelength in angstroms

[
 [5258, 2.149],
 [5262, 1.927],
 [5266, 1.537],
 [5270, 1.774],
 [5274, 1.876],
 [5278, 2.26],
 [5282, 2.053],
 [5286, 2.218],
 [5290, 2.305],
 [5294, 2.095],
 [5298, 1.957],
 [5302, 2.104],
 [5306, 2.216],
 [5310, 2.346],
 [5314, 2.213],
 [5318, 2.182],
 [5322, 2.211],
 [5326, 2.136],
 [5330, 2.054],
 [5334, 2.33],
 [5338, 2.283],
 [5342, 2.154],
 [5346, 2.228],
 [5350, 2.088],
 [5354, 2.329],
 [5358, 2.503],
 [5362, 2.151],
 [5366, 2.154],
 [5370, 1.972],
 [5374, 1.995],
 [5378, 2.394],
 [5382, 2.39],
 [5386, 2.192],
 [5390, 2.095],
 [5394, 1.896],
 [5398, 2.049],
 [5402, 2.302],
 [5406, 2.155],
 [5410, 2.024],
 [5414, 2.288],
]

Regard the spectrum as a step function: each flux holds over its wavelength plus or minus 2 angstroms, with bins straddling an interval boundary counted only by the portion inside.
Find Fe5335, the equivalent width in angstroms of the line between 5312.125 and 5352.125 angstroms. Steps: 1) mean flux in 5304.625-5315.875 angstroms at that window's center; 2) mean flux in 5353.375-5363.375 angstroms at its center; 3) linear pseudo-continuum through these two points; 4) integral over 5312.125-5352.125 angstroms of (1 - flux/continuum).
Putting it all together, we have 1.9 angstroms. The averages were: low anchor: 2.26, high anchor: 2.34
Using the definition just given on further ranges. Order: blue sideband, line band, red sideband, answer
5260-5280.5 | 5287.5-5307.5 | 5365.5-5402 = -2.0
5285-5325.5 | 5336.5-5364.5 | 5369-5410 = -1.1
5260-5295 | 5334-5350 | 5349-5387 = -0.5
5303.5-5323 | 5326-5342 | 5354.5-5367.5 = 0.4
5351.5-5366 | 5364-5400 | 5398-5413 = 1.6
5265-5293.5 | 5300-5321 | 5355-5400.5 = -1.4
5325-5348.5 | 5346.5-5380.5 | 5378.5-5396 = -0.3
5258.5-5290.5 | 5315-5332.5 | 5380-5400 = -0.9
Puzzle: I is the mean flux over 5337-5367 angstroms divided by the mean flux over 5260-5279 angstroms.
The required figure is 1.2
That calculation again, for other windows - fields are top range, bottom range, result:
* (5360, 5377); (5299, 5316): 0.95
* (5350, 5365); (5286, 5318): 1.05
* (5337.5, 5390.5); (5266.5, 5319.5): 1.05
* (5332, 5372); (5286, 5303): 1.04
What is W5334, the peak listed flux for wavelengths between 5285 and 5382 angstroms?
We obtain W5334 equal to 2.503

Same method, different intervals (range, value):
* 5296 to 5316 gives 2.346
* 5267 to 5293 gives 2.305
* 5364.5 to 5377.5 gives 2.154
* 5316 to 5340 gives 2.33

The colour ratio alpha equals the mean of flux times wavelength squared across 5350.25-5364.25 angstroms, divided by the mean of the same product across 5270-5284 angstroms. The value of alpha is 1.17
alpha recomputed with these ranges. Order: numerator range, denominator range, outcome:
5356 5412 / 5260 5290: 1.14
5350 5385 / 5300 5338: 1.03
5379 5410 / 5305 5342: 1.00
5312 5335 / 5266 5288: 1.11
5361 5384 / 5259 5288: 1.15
